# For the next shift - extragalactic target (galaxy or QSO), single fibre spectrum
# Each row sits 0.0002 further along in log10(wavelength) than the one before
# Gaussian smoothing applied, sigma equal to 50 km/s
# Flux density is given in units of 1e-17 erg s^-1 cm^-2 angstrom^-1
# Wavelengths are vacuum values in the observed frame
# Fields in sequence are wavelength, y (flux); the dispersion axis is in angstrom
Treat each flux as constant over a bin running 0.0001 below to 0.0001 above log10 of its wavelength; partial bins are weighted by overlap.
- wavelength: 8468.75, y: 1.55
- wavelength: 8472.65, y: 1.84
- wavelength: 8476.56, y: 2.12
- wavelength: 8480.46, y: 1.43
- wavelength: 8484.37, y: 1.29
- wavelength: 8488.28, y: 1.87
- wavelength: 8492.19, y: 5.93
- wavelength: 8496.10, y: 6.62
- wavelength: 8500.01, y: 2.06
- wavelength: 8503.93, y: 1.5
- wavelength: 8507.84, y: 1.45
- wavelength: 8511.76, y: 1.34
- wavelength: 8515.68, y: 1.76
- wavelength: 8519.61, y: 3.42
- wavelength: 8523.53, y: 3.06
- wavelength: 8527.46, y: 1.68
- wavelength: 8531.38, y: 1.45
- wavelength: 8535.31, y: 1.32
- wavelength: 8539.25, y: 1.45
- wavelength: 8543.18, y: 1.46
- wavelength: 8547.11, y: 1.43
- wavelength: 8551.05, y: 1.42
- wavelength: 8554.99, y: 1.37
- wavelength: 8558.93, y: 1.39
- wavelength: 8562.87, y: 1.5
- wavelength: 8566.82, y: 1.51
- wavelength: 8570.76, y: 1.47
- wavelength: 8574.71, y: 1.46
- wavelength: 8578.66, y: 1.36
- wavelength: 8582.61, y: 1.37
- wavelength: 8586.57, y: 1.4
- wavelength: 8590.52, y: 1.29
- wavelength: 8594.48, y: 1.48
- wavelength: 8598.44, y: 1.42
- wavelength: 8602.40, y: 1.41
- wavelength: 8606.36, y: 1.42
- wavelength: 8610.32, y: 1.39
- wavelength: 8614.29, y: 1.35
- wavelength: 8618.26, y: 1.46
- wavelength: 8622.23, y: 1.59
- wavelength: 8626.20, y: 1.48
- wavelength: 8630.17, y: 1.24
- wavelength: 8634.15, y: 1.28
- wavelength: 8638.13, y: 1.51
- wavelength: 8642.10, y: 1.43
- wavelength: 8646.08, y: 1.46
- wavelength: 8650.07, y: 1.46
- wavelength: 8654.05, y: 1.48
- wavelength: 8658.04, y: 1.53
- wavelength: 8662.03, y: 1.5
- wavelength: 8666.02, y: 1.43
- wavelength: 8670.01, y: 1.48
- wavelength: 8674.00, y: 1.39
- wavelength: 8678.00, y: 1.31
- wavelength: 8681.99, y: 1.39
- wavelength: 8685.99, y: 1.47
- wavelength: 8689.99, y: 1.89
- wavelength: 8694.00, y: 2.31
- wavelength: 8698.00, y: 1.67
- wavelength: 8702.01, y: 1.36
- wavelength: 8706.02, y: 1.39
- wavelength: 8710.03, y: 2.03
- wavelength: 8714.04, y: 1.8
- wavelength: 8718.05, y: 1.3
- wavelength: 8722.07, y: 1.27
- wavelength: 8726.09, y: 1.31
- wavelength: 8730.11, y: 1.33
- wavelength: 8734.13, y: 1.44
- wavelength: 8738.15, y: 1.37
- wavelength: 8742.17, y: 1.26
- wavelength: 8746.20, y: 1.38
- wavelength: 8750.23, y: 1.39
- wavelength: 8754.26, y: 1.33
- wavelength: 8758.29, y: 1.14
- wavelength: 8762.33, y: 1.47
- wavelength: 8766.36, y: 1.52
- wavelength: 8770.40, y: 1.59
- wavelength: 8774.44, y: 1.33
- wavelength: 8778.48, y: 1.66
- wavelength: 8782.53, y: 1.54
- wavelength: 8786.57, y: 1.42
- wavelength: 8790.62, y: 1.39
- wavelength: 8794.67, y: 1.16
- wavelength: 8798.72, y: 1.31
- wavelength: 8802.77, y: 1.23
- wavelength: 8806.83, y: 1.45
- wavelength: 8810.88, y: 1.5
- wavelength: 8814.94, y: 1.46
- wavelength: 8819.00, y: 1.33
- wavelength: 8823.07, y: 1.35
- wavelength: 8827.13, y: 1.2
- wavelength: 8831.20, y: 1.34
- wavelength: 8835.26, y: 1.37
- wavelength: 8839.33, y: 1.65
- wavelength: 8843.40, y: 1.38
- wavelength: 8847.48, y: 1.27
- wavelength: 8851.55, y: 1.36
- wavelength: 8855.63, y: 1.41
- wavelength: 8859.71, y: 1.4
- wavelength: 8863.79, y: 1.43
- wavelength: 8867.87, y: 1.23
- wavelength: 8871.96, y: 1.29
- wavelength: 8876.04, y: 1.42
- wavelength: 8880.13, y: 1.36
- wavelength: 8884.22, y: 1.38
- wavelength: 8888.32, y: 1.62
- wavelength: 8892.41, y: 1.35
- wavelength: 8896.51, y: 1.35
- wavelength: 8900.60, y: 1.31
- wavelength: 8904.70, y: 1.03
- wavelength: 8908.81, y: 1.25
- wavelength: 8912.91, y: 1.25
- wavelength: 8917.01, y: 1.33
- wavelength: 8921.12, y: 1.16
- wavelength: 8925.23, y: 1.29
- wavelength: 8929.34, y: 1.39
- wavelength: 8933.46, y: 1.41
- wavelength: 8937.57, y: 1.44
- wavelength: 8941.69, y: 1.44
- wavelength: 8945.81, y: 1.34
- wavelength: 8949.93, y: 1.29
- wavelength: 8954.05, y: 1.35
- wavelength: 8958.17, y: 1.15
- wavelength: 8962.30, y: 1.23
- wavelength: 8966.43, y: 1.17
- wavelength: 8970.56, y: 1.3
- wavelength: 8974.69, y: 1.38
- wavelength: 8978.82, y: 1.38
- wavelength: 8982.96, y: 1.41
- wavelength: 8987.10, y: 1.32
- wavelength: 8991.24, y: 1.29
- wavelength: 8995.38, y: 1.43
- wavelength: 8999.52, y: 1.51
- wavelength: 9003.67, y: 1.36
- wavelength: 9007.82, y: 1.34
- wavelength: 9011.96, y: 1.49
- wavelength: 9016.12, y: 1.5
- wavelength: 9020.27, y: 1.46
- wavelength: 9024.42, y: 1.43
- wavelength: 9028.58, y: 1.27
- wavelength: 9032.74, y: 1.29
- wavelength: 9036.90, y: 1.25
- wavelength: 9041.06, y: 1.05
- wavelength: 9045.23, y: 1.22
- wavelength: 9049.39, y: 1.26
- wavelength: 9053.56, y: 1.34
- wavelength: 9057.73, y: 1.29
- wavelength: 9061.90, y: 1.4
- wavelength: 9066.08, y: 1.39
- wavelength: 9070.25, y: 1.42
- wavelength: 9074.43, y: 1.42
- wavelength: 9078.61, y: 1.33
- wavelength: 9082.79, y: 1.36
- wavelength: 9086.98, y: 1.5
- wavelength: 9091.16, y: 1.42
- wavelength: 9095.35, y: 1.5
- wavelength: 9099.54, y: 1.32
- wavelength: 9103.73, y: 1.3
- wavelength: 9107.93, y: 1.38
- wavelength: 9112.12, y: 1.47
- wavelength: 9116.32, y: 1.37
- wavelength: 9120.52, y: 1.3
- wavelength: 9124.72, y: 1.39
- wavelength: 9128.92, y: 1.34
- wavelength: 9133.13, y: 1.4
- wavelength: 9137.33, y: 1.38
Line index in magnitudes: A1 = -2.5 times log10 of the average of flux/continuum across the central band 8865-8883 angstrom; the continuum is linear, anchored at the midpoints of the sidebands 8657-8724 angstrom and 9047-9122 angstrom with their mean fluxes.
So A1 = 0.11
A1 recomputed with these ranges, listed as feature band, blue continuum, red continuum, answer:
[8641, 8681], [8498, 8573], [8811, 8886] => 0.08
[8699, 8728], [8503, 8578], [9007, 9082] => 0.03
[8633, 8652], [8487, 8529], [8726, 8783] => 0.38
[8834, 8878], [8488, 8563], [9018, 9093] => 0.20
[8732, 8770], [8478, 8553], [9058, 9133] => 0.33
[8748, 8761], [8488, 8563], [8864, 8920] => 0.26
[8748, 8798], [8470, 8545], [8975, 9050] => 0.25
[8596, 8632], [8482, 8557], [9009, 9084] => 0.40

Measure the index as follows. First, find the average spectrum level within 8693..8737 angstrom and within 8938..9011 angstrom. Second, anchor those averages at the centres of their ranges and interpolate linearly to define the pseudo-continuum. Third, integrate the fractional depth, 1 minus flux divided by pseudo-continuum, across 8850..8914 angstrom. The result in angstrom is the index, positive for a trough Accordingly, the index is 3.2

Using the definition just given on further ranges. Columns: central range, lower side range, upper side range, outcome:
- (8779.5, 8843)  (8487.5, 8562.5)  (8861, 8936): 6.0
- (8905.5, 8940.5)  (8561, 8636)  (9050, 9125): 2.1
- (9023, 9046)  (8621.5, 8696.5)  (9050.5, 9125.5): 2.5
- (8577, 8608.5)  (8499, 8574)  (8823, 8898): 4.5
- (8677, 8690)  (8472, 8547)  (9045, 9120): 3.3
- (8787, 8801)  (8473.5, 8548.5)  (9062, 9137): 4.1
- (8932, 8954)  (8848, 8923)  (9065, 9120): -0.5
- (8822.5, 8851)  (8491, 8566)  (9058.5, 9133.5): 6.0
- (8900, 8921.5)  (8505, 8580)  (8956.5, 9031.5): 2.9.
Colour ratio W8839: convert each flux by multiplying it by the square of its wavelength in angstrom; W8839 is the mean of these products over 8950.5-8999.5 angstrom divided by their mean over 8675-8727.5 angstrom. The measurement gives 0.9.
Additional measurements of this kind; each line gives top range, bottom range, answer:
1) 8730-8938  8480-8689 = 0.85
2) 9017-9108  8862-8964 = 1.05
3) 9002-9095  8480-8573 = 0.74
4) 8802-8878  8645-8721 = 0.91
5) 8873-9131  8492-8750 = 0.90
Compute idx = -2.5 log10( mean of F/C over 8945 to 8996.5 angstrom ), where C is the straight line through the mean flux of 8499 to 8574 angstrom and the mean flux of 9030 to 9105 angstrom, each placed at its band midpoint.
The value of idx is 0.07 mag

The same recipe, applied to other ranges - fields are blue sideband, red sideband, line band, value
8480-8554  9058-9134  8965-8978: 0.20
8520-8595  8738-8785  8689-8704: -0.23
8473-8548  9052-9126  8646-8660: 0.34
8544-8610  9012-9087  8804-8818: -0.05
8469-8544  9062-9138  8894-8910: 0.33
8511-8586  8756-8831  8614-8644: 0.10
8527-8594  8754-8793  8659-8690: -0.02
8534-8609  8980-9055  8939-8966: 0.05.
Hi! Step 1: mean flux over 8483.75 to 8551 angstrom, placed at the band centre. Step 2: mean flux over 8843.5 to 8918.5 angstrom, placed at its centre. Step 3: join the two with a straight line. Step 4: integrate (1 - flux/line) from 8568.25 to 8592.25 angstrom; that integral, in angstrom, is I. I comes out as 8.27 angstrom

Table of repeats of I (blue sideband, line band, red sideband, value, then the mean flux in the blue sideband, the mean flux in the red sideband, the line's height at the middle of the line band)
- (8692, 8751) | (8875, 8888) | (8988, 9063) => 0.06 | 1.51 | 1.34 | 1.42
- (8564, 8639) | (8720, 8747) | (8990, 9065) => 1.12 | 1.41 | 1.34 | 1.39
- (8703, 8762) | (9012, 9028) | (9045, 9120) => -0.79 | 1.41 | 1.37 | 1.38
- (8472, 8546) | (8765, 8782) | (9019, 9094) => 2.71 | 2.26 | 1.34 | 1.82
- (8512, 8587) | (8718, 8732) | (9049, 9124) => 2.29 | 1.64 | 1.38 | 1.56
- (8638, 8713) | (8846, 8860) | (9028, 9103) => 0.94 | 1.56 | 1.34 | 1.46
